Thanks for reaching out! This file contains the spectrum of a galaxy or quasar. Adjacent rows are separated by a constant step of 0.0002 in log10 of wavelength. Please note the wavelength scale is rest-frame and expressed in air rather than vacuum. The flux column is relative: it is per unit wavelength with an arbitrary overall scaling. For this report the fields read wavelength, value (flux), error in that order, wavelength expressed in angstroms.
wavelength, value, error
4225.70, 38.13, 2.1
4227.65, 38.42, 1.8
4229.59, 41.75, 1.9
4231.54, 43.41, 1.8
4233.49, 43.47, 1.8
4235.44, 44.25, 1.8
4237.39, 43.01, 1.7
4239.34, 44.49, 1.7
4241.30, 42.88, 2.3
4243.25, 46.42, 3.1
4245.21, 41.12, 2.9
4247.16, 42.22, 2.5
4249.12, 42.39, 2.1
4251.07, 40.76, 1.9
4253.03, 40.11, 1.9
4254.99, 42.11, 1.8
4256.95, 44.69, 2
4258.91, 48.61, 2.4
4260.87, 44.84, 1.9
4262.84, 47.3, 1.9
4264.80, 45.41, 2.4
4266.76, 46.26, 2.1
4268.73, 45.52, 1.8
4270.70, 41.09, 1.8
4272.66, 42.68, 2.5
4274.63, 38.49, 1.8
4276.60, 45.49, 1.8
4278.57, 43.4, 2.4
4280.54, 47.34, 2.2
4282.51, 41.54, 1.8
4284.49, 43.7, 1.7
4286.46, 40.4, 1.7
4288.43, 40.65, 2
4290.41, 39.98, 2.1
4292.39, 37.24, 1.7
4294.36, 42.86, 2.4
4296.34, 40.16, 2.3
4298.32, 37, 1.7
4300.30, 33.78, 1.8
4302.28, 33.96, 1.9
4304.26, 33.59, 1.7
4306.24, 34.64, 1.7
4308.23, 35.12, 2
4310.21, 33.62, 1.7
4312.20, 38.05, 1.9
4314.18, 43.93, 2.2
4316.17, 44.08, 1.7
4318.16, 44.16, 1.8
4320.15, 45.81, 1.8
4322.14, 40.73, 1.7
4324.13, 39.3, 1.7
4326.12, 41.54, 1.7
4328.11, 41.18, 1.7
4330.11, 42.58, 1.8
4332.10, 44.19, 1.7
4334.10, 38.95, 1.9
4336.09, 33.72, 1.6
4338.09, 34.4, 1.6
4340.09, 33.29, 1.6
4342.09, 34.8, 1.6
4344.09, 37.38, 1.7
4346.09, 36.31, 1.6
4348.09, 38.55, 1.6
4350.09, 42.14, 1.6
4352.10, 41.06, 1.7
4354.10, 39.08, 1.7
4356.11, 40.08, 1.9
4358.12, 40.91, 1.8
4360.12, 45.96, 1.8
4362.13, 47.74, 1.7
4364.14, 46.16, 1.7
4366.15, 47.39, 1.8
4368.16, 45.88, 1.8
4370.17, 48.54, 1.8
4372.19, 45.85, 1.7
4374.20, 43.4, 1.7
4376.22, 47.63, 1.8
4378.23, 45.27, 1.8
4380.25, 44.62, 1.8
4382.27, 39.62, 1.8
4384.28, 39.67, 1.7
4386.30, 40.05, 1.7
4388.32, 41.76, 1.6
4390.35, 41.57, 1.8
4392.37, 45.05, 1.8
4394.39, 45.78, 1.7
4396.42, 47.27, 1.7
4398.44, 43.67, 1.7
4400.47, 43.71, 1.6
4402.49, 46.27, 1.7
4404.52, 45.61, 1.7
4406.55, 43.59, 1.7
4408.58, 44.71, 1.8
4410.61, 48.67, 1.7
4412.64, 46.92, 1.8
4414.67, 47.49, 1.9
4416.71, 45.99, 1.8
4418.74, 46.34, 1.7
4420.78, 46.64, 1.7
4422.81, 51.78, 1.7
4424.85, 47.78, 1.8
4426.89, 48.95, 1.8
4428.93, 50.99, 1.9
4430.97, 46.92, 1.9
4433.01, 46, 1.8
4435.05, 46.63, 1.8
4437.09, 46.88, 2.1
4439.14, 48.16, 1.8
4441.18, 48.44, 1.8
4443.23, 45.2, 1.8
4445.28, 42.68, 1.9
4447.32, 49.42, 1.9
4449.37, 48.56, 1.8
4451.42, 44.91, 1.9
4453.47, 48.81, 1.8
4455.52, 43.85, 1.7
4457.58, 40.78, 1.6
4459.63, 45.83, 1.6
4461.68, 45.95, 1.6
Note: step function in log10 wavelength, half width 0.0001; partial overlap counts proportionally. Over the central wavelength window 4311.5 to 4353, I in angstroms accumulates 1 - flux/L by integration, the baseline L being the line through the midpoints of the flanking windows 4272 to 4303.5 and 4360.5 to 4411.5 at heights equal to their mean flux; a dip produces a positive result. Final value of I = 2.5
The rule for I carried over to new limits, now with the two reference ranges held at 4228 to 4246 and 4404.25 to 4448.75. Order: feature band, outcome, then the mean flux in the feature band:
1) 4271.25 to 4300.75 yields 2.10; 41.1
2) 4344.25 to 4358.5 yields 1.89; 39.5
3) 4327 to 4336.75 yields 1.04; 40.4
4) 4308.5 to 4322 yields 1.10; 41.2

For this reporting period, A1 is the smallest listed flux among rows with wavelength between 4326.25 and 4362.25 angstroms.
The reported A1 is 33.29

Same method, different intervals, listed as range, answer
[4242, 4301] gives 33.78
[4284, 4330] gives 33.59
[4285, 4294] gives 37.24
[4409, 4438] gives 45.99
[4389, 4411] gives 41.57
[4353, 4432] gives 39.08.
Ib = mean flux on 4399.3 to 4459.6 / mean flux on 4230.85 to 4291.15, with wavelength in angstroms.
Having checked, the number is 1.1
